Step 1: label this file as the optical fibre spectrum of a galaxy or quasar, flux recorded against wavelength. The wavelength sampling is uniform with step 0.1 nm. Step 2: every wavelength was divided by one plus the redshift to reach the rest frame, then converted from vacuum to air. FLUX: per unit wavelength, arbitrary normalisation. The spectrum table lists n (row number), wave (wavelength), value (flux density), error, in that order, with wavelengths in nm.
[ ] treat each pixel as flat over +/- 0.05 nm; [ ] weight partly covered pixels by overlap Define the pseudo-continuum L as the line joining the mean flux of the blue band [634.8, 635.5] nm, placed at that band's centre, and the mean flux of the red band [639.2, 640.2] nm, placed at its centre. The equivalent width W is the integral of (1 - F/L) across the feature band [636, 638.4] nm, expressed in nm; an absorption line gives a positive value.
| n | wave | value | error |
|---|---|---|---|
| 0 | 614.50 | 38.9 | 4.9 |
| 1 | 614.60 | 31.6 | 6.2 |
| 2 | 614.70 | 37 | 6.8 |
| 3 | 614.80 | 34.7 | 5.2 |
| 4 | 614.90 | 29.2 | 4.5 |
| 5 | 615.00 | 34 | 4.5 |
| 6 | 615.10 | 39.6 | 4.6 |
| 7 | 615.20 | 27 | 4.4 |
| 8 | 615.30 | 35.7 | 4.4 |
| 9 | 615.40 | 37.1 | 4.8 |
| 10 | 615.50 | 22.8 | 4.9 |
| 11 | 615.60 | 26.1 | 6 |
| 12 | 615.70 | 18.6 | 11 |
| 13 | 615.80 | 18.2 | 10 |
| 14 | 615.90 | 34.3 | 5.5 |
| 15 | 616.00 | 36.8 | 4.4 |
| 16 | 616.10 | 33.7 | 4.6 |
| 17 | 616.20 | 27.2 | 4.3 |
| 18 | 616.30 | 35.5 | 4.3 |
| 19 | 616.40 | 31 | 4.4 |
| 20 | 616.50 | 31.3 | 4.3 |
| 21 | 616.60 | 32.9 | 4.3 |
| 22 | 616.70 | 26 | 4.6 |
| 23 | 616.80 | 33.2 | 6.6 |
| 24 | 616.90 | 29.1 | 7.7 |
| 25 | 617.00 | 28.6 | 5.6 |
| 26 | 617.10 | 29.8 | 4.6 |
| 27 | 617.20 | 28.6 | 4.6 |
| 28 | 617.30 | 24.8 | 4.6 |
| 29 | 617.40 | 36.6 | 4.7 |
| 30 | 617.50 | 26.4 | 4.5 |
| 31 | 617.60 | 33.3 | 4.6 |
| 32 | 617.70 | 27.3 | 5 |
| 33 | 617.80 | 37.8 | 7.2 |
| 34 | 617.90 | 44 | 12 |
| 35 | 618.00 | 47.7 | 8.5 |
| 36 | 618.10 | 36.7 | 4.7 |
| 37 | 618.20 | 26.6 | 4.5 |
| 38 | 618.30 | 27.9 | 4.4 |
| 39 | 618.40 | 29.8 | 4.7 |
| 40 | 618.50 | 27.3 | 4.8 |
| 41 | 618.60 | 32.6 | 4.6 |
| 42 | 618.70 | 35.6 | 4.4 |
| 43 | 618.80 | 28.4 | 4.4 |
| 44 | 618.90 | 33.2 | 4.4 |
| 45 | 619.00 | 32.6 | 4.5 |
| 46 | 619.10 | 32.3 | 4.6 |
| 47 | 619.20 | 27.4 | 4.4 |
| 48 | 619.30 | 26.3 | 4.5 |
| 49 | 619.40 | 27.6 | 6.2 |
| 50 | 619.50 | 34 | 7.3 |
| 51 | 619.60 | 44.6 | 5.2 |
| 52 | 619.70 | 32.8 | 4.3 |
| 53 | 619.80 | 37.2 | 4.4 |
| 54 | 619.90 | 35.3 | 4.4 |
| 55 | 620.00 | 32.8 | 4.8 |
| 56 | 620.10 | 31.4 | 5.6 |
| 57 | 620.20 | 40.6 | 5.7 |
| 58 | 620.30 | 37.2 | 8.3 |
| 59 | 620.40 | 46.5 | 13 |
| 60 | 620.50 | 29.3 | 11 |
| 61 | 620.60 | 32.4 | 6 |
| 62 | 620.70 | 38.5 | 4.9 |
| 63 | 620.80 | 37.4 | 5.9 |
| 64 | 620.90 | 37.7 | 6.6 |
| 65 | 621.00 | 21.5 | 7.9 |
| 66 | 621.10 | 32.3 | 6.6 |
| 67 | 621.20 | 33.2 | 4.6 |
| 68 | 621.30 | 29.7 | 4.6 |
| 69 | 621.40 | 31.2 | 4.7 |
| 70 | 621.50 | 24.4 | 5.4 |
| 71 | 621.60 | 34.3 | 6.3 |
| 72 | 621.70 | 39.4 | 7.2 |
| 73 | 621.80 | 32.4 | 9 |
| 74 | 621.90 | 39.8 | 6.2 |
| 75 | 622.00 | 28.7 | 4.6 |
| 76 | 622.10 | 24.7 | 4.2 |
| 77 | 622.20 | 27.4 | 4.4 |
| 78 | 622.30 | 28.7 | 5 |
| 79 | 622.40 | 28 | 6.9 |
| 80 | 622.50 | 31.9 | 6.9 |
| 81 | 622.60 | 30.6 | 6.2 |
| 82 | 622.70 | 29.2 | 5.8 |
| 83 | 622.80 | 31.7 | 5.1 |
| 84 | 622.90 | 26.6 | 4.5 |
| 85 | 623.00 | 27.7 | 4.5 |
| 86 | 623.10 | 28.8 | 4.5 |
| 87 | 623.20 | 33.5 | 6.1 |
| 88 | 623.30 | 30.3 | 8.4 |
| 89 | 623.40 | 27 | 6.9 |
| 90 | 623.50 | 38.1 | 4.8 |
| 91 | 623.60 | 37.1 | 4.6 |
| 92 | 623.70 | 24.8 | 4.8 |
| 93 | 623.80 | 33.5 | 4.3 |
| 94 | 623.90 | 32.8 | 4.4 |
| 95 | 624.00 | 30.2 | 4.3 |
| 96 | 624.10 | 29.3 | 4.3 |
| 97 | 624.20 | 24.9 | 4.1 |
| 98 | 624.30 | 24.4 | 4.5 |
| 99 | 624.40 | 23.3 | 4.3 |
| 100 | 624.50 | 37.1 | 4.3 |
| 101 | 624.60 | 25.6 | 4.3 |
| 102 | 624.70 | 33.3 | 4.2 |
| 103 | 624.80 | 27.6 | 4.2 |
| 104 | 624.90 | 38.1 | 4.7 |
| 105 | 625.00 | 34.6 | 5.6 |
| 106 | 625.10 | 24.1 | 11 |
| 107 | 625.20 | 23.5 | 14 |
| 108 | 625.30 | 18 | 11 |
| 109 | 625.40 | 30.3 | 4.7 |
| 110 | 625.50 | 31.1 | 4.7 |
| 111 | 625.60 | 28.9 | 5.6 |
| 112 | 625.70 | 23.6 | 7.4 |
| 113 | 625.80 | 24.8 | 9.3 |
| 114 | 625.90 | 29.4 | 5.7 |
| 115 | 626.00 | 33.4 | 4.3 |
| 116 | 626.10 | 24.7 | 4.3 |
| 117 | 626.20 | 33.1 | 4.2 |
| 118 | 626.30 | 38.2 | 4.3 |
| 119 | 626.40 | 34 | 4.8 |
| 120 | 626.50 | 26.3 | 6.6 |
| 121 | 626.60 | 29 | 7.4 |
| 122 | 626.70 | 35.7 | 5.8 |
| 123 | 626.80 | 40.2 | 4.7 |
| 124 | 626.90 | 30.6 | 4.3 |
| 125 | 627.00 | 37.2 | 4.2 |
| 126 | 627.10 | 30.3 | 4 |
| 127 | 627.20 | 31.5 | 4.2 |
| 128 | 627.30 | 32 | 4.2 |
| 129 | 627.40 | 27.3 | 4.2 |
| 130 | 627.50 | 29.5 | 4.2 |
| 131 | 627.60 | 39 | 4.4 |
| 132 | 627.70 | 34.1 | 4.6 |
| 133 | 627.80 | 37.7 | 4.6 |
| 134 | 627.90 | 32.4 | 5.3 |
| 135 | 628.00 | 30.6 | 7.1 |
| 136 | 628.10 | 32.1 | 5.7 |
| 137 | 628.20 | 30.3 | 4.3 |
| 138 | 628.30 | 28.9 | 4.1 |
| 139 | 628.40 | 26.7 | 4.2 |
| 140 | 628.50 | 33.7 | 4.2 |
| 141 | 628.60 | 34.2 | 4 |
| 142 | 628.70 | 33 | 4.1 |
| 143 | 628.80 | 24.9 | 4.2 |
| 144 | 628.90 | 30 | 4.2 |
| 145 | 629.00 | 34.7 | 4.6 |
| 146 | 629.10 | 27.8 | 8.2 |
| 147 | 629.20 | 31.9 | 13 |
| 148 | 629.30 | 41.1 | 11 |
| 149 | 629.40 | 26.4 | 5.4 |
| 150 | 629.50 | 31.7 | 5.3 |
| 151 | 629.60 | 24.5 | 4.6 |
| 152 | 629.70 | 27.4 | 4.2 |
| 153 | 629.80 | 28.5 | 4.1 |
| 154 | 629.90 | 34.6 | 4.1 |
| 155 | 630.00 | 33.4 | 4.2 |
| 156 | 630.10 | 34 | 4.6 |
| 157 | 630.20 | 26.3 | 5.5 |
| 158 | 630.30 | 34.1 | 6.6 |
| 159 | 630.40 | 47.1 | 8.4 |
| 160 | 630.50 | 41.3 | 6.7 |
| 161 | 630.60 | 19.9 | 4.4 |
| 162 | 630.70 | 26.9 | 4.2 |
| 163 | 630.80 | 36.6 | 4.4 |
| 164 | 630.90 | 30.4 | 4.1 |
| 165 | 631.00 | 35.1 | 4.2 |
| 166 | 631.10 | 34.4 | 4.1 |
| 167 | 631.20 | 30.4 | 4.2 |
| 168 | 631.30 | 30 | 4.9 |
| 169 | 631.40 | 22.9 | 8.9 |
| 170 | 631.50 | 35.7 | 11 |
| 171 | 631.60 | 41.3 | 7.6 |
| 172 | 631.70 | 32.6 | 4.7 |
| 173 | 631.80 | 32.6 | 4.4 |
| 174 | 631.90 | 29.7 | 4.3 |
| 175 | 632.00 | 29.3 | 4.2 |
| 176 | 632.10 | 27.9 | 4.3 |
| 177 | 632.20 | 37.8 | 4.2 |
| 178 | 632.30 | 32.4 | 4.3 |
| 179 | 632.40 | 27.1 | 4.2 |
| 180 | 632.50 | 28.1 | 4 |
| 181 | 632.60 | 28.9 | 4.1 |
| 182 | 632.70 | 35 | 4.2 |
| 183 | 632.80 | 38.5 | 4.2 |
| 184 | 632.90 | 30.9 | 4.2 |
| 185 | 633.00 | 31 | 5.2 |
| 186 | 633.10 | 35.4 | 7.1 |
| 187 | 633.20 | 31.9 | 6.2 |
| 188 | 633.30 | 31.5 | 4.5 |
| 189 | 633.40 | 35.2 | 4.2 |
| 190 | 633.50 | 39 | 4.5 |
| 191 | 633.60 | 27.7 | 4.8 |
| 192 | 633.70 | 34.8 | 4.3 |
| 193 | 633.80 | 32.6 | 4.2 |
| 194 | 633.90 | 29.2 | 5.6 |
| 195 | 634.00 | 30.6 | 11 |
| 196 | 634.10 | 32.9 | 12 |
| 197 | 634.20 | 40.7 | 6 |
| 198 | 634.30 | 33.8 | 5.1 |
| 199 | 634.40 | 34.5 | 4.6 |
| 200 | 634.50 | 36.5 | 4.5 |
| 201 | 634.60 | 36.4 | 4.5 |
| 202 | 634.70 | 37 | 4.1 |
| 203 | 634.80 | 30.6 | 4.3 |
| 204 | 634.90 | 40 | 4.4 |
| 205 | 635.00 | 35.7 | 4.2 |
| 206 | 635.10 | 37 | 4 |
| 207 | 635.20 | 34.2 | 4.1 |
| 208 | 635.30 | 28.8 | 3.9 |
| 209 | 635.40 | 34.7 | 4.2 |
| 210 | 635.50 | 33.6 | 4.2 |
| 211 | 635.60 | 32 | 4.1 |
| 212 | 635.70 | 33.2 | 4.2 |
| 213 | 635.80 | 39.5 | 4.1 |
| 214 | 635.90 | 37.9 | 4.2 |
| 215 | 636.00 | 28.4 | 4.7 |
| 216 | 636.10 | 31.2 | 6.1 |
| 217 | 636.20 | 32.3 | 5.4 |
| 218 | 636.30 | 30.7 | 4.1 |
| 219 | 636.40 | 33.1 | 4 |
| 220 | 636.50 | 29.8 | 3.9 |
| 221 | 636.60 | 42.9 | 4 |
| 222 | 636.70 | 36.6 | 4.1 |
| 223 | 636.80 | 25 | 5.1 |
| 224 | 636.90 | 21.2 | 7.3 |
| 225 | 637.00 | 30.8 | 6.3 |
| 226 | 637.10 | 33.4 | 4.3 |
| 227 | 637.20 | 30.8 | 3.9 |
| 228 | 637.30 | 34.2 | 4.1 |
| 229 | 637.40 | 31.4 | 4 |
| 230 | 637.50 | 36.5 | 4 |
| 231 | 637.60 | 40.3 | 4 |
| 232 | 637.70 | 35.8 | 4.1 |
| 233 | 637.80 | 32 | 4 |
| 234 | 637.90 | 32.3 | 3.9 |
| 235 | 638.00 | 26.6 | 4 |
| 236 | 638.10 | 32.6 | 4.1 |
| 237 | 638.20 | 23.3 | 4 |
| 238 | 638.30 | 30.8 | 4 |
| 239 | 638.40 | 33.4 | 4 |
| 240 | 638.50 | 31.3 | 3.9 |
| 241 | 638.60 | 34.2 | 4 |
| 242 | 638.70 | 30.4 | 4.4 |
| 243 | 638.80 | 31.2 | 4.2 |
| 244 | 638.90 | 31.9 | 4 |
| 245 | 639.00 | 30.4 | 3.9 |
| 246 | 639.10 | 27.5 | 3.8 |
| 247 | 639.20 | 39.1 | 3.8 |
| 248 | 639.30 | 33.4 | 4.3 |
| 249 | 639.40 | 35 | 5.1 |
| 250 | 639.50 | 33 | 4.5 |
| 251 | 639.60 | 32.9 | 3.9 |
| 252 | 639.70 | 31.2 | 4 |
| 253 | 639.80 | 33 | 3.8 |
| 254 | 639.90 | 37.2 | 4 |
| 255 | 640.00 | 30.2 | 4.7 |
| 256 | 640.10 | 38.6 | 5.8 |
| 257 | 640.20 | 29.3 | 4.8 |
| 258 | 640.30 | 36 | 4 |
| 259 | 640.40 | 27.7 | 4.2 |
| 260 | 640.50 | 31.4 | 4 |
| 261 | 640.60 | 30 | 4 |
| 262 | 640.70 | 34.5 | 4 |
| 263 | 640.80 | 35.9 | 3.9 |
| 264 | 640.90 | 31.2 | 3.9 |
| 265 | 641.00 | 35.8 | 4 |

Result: 0.17 nm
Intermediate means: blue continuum 34.6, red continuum 33.9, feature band 31.9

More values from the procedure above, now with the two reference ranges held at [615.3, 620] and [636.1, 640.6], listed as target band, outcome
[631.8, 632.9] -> 0.02 nm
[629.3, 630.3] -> 0.05 nm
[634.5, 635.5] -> -0.09 nm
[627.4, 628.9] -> 0.01 nm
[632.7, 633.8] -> -0.05 nm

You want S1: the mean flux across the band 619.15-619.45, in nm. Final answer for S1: 27.1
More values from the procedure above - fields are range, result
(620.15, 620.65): 37.2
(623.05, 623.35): 30.9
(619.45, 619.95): 36.8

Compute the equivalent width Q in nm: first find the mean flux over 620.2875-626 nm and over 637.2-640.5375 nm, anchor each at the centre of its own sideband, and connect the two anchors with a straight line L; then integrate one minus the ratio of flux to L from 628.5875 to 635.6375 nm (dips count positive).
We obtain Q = -0.22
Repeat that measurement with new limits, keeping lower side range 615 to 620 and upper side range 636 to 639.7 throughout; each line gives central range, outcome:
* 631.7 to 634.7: -0.08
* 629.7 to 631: -0.03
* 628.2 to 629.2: 0.04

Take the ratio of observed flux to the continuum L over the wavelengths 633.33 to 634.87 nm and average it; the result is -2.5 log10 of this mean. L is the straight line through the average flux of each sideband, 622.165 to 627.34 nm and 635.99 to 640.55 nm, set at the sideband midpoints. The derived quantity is -0.09 mag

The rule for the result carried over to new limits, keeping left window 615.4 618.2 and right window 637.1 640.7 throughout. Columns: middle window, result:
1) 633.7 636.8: -0.060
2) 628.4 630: 0.033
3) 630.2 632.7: -0.004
